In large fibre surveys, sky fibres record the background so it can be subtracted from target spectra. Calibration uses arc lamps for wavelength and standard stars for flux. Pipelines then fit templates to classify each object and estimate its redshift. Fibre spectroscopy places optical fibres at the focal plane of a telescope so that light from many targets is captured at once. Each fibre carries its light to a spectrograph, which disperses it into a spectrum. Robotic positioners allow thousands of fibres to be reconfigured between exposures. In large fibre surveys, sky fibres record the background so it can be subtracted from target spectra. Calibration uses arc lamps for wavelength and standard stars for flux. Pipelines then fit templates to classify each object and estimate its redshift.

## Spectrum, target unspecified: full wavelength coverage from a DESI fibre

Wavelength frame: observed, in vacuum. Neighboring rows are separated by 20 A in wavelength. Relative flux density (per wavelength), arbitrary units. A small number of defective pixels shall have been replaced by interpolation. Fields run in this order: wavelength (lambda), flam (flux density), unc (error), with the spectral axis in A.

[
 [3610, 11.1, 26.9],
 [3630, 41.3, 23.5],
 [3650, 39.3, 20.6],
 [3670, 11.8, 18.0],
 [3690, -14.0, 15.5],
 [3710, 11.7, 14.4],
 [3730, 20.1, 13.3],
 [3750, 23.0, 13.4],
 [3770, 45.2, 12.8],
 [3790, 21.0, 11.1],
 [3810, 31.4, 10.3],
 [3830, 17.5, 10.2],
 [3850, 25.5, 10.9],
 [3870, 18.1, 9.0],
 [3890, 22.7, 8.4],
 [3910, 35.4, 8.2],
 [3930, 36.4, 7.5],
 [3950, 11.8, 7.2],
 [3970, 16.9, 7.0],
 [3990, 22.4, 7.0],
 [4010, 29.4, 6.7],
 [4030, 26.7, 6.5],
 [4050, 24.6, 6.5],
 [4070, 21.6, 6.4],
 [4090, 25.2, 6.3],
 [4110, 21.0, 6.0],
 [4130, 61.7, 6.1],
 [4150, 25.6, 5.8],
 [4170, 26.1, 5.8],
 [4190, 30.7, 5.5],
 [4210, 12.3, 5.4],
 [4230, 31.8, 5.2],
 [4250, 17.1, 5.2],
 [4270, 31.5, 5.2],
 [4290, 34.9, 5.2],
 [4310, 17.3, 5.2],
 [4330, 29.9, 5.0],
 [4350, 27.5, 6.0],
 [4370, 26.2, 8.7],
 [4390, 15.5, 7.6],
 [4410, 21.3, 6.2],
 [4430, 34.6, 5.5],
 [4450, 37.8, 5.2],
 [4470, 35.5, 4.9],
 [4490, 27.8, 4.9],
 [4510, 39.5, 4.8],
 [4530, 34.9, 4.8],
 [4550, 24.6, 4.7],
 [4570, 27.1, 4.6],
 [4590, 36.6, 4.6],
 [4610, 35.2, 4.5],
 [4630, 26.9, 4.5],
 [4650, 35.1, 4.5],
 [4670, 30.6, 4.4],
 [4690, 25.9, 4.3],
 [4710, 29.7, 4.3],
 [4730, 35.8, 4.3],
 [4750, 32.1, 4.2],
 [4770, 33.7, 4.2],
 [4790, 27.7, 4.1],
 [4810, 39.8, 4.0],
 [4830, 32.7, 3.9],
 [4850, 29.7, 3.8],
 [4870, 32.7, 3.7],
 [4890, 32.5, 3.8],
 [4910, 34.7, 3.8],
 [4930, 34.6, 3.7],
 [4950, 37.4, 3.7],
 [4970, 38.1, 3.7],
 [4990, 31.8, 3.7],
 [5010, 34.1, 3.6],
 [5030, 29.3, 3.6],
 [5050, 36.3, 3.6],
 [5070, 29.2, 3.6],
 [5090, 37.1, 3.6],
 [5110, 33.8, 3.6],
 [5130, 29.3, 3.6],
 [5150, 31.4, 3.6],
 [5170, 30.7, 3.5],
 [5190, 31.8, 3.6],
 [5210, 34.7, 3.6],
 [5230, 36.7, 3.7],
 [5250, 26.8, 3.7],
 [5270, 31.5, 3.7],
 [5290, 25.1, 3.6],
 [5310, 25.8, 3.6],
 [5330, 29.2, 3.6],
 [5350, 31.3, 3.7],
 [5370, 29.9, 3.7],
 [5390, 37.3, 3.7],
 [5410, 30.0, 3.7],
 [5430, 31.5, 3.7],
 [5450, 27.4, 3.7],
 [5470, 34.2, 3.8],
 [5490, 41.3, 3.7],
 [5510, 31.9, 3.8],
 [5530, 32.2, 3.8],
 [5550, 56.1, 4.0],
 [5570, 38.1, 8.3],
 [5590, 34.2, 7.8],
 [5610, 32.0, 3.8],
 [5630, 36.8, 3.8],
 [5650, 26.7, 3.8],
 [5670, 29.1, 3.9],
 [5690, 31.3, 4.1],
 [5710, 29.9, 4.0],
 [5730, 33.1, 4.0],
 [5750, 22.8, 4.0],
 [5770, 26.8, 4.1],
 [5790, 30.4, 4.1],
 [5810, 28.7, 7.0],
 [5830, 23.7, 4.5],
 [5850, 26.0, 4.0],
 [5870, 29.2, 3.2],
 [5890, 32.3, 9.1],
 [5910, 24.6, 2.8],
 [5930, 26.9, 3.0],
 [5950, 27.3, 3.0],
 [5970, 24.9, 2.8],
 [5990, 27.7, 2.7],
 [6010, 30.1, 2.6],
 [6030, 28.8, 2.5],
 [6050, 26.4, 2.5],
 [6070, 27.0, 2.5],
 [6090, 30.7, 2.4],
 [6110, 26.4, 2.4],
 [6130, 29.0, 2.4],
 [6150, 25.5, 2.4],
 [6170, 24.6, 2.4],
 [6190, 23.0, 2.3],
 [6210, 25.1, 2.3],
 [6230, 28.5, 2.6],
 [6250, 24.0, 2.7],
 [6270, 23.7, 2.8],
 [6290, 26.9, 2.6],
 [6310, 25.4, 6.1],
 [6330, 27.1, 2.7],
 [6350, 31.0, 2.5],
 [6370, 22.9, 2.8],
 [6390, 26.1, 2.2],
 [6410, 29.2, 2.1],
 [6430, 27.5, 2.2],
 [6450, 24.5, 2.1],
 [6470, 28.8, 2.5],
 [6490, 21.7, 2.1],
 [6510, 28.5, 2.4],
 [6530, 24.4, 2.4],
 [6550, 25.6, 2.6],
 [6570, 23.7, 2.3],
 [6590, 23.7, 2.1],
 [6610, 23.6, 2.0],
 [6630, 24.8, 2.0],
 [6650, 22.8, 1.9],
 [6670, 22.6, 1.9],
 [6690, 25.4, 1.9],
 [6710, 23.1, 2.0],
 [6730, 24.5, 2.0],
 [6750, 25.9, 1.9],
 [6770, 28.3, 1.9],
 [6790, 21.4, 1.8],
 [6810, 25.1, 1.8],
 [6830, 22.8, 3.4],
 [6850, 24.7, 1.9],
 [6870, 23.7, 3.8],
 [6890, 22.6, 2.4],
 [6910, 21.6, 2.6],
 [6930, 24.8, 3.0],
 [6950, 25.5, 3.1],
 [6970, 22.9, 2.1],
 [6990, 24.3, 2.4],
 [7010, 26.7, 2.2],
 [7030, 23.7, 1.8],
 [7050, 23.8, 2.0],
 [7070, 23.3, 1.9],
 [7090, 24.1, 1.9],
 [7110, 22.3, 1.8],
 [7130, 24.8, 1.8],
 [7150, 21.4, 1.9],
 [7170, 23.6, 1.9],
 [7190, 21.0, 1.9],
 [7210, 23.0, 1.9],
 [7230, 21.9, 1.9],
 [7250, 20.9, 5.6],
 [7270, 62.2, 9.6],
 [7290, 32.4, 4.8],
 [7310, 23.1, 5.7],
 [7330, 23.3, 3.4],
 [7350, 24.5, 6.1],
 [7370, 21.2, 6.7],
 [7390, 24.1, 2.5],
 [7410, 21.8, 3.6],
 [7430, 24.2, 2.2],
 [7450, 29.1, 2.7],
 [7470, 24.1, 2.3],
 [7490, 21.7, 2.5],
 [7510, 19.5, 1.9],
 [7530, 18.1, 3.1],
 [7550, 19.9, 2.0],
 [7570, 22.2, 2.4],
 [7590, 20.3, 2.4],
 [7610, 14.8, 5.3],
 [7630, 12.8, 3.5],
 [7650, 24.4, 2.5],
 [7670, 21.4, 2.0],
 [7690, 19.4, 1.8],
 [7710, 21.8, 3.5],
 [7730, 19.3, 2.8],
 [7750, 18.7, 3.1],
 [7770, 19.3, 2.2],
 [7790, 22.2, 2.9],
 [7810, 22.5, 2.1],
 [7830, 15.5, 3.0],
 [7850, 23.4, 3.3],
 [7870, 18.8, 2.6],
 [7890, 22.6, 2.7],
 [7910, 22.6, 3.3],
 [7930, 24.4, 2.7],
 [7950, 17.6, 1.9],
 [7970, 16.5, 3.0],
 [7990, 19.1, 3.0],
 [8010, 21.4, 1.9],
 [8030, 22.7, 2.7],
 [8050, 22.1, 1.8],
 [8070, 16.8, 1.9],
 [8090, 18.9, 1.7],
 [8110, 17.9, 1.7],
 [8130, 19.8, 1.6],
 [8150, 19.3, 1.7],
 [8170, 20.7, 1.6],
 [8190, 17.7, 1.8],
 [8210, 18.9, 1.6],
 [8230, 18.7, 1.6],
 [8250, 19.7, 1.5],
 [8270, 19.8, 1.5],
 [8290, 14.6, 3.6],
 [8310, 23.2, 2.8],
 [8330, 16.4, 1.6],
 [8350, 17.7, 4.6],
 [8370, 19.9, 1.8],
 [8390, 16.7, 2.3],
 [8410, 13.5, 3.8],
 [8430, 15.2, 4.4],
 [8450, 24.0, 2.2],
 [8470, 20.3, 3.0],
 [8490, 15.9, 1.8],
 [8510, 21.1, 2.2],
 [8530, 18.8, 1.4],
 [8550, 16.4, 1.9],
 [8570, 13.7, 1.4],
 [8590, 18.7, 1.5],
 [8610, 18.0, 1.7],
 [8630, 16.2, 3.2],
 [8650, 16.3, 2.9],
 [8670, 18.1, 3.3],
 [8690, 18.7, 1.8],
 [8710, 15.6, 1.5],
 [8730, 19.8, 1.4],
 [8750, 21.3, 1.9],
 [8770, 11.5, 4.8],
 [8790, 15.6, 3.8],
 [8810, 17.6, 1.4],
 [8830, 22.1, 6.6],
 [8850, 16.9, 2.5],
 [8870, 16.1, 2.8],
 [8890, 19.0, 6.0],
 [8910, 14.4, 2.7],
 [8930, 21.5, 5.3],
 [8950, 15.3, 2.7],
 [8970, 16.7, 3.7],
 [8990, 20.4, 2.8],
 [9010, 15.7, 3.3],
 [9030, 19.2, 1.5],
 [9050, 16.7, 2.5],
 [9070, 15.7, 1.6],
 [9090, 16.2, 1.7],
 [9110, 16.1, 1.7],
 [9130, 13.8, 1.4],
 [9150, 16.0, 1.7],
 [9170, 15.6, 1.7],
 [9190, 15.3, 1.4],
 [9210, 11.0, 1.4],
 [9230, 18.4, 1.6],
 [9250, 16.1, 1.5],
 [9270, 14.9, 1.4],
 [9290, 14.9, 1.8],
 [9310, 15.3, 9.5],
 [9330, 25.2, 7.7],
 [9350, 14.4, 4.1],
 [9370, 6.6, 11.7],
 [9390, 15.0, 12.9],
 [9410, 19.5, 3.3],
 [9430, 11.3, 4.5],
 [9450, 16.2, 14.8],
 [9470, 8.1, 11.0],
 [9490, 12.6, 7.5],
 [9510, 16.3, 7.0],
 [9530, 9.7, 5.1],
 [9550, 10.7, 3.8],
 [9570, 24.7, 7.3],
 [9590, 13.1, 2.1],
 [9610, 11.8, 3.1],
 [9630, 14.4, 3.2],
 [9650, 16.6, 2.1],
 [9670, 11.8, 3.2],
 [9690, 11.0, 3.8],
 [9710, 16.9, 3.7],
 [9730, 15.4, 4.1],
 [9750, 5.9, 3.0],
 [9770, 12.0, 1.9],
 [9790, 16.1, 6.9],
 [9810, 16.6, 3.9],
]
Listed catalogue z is 0.11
